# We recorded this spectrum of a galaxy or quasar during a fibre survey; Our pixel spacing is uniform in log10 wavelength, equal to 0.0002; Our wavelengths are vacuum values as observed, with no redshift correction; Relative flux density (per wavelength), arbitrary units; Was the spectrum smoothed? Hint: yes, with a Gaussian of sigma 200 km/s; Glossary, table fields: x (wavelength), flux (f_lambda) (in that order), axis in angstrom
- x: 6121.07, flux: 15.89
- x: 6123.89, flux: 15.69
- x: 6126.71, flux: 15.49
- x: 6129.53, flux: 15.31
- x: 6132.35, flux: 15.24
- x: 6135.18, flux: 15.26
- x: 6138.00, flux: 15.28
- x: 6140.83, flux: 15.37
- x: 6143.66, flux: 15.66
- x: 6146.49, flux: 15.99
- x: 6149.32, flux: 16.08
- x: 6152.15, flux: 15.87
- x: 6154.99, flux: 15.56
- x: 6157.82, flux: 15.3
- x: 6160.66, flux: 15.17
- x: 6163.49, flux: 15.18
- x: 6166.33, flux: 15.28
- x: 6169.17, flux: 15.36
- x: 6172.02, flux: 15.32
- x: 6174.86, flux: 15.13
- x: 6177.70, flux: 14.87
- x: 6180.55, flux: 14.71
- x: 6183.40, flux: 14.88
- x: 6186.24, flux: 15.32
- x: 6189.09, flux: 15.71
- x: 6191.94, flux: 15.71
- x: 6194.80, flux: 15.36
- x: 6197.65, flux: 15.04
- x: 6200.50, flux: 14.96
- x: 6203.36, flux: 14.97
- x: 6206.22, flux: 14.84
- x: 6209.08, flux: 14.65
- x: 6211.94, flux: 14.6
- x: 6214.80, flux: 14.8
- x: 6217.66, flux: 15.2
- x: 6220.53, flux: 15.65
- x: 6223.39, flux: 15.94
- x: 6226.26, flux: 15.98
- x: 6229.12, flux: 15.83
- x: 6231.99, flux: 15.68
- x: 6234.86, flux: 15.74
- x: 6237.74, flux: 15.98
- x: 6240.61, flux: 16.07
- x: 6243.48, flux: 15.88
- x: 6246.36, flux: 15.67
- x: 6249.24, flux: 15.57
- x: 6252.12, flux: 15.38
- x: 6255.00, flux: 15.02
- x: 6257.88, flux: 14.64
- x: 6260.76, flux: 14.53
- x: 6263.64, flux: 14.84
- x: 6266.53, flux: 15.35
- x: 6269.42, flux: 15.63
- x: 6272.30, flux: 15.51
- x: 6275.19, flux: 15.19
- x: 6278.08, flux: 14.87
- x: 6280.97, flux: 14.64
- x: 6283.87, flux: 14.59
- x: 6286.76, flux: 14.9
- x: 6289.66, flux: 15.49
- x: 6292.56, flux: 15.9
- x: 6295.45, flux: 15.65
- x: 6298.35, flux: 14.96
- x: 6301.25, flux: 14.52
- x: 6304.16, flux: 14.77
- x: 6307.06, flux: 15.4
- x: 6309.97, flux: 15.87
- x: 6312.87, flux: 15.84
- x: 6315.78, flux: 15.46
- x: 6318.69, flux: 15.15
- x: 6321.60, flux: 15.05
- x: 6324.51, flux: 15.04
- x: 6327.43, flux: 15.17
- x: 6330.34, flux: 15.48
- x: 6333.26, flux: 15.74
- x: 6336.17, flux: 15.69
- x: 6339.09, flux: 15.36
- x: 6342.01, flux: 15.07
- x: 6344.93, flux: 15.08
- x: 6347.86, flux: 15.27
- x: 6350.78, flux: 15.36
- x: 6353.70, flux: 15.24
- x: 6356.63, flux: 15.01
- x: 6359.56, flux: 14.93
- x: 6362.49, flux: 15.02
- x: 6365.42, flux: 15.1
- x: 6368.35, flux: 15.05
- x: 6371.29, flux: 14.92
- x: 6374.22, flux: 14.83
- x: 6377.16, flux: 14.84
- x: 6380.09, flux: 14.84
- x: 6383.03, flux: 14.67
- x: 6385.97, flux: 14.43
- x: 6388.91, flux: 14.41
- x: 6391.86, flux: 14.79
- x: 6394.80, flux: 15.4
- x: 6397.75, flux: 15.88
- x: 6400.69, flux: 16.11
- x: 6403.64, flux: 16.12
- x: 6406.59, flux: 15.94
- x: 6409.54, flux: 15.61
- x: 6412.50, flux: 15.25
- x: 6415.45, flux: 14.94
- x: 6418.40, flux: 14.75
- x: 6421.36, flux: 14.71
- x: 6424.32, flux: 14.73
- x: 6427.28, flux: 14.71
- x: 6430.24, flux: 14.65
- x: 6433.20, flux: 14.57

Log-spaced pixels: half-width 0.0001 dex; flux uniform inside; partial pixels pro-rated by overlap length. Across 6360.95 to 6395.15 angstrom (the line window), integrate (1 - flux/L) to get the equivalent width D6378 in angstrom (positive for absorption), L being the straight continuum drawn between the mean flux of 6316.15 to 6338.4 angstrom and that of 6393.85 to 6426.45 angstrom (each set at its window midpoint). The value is 1.2 angstrom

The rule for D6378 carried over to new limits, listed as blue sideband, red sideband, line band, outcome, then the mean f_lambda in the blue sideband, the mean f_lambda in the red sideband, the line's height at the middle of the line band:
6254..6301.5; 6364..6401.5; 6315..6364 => -0.7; 15.1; 15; 15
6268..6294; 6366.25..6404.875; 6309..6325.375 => -0.3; 15.2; 15.1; 15.2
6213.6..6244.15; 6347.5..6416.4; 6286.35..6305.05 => 0.3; 15.7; 15.2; 15.5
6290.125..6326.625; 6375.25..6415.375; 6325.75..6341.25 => -0.2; 15.3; 15.2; 15.3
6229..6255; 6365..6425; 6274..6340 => 0.9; 15.7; 15.1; 15.5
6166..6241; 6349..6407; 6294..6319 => -0.2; 15.3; 15.1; 15.2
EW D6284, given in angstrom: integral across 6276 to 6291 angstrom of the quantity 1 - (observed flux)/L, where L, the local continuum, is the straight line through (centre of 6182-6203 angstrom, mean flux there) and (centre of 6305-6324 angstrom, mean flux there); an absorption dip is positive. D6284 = 0.47 angstrom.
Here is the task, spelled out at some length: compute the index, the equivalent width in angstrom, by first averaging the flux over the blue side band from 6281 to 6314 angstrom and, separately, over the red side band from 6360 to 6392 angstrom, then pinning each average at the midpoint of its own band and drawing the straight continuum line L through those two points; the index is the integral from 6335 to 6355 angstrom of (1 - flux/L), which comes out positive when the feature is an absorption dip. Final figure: -0.4 angstrom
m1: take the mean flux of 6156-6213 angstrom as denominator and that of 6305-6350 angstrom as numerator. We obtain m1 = 1.0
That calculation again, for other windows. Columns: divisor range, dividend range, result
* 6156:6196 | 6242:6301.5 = 1.00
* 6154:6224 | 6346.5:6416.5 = 1.00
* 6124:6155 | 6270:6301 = 0.97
